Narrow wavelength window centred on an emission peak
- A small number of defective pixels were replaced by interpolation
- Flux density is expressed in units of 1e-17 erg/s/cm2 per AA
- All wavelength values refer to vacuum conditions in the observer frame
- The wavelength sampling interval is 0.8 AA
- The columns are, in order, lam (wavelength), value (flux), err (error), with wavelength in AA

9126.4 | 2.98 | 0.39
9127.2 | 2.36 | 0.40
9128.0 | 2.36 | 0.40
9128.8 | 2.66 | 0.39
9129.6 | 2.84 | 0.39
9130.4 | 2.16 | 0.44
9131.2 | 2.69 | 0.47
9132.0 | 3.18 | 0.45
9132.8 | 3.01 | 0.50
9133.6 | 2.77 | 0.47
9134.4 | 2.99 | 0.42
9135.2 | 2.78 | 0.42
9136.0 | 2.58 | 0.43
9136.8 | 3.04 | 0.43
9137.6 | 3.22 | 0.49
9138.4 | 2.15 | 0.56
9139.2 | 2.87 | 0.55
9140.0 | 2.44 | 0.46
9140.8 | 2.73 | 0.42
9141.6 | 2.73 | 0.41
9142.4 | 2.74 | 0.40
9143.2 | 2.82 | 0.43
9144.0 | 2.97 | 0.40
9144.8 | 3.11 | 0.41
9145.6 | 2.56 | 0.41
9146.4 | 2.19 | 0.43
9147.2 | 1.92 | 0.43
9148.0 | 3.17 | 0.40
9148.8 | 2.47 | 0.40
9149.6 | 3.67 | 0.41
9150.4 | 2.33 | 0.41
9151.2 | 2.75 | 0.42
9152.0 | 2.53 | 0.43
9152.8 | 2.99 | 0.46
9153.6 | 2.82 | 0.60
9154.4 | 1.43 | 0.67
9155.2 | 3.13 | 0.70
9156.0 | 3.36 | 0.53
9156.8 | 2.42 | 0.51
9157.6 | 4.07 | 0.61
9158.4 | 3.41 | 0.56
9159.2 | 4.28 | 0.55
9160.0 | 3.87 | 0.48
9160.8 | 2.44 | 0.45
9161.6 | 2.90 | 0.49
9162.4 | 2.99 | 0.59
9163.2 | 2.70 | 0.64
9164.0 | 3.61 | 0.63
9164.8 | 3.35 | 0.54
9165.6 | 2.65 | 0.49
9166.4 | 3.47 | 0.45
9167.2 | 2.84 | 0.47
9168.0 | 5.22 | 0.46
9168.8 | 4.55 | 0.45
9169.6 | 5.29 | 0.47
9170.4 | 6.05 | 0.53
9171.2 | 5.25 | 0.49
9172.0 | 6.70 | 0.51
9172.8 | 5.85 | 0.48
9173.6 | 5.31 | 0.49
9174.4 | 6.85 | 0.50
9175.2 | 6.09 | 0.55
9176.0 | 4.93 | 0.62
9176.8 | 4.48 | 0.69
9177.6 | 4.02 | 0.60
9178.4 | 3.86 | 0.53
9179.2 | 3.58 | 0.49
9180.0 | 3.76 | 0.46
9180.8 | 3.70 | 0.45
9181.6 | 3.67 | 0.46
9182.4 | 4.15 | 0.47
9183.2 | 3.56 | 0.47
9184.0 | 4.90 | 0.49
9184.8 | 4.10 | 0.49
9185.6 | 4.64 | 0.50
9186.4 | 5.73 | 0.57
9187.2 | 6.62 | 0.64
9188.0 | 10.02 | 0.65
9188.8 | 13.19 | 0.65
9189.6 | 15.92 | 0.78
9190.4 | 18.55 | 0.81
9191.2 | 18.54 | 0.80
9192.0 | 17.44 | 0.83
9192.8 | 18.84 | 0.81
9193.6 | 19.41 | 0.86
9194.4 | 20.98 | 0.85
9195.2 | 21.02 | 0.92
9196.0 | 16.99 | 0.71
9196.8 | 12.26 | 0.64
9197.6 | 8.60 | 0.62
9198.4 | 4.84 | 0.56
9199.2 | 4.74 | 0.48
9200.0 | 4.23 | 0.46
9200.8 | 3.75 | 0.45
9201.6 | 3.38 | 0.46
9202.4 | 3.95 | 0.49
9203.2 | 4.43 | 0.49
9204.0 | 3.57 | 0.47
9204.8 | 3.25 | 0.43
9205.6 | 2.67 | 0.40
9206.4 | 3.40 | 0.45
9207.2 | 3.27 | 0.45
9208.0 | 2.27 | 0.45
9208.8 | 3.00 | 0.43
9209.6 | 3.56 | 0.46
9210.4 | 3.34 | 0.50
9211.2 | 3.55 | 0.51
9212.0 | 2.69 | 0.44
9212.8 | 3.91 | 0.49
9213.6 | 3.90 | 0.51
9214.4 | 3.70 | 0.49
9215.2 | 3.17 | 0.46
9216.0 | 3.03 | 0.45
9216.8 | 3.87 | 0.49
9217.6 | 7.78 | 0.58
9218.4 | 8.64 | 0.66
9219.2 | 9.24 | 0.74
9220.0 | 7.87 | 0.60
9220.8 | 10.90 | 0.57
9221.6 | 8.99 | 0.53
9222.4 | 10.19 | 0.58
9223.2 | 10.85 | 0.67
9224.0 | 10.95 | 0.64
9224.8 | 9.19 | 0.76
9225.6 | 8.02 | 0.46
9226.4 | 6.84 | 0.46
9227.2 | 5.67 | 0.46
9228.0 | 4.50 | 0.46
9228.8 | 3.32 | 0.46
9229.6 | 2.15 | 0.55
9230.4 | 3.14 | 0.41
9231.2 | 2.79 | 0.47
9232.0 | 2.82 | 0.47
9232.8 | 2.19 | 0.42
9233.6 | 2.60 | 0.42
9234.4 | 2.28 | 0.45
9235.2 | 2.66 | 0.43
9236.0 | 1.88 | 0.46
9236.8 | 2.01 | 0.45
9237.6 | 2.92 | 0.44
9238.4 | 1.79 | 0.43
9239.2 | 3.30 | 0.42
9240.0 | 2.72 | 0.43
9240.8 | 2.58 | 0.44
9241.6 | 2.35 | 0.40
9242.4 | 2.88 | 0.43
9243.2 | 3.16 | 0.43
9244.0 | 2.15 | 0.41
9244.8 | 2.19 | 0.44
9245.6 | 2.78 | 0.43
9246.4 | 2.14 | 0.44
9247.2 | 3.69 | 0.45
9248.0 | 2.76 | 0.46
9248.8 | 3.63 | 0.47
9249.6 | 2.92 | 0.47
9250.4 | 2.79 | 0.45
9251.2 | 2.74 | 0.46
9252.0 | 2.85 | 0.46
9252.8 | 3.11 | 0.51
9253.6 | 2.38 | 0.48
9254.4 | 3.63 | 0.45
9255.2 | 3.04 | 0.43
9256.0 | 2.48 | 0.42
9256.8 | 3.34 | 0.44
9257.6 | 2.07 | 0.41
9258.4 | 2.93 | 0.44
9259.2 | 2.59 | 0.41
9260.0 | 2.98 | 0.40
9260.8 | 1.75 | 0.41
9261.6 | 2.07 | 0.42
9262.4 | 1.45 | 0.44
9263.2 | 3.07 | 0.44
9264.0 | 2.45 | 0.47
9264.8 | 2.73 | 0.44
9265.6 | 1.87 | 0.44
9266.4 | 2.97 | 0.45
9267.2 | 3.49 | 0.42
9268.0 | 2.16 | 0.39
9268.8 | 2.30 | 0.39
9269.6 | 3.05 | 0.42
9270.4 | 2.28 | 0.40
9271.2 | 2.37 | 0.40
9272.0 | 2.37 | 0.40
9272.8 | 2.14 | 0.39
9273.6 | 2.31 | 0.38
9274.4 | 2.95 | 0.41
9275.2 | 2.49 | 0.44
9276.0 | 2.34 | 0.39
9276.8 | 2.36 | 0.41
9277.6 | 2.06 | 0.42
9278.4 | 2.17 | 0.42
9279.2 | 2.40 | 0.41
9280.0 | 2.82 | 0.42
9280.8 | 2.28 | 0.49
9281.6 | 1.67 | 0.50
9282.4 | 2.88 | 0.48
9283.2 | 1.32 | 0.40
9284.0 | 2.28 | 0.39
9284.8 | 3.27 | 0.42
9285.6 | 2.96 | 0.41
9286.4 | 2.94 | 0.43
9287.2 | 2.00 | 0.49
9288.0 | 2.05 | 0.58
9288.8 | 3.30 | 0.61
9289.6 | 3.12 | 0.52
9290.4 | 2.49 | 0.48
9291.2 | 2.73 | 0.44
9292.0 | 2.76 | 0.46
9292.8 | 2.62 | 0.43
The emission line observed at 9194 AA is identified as Halpha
